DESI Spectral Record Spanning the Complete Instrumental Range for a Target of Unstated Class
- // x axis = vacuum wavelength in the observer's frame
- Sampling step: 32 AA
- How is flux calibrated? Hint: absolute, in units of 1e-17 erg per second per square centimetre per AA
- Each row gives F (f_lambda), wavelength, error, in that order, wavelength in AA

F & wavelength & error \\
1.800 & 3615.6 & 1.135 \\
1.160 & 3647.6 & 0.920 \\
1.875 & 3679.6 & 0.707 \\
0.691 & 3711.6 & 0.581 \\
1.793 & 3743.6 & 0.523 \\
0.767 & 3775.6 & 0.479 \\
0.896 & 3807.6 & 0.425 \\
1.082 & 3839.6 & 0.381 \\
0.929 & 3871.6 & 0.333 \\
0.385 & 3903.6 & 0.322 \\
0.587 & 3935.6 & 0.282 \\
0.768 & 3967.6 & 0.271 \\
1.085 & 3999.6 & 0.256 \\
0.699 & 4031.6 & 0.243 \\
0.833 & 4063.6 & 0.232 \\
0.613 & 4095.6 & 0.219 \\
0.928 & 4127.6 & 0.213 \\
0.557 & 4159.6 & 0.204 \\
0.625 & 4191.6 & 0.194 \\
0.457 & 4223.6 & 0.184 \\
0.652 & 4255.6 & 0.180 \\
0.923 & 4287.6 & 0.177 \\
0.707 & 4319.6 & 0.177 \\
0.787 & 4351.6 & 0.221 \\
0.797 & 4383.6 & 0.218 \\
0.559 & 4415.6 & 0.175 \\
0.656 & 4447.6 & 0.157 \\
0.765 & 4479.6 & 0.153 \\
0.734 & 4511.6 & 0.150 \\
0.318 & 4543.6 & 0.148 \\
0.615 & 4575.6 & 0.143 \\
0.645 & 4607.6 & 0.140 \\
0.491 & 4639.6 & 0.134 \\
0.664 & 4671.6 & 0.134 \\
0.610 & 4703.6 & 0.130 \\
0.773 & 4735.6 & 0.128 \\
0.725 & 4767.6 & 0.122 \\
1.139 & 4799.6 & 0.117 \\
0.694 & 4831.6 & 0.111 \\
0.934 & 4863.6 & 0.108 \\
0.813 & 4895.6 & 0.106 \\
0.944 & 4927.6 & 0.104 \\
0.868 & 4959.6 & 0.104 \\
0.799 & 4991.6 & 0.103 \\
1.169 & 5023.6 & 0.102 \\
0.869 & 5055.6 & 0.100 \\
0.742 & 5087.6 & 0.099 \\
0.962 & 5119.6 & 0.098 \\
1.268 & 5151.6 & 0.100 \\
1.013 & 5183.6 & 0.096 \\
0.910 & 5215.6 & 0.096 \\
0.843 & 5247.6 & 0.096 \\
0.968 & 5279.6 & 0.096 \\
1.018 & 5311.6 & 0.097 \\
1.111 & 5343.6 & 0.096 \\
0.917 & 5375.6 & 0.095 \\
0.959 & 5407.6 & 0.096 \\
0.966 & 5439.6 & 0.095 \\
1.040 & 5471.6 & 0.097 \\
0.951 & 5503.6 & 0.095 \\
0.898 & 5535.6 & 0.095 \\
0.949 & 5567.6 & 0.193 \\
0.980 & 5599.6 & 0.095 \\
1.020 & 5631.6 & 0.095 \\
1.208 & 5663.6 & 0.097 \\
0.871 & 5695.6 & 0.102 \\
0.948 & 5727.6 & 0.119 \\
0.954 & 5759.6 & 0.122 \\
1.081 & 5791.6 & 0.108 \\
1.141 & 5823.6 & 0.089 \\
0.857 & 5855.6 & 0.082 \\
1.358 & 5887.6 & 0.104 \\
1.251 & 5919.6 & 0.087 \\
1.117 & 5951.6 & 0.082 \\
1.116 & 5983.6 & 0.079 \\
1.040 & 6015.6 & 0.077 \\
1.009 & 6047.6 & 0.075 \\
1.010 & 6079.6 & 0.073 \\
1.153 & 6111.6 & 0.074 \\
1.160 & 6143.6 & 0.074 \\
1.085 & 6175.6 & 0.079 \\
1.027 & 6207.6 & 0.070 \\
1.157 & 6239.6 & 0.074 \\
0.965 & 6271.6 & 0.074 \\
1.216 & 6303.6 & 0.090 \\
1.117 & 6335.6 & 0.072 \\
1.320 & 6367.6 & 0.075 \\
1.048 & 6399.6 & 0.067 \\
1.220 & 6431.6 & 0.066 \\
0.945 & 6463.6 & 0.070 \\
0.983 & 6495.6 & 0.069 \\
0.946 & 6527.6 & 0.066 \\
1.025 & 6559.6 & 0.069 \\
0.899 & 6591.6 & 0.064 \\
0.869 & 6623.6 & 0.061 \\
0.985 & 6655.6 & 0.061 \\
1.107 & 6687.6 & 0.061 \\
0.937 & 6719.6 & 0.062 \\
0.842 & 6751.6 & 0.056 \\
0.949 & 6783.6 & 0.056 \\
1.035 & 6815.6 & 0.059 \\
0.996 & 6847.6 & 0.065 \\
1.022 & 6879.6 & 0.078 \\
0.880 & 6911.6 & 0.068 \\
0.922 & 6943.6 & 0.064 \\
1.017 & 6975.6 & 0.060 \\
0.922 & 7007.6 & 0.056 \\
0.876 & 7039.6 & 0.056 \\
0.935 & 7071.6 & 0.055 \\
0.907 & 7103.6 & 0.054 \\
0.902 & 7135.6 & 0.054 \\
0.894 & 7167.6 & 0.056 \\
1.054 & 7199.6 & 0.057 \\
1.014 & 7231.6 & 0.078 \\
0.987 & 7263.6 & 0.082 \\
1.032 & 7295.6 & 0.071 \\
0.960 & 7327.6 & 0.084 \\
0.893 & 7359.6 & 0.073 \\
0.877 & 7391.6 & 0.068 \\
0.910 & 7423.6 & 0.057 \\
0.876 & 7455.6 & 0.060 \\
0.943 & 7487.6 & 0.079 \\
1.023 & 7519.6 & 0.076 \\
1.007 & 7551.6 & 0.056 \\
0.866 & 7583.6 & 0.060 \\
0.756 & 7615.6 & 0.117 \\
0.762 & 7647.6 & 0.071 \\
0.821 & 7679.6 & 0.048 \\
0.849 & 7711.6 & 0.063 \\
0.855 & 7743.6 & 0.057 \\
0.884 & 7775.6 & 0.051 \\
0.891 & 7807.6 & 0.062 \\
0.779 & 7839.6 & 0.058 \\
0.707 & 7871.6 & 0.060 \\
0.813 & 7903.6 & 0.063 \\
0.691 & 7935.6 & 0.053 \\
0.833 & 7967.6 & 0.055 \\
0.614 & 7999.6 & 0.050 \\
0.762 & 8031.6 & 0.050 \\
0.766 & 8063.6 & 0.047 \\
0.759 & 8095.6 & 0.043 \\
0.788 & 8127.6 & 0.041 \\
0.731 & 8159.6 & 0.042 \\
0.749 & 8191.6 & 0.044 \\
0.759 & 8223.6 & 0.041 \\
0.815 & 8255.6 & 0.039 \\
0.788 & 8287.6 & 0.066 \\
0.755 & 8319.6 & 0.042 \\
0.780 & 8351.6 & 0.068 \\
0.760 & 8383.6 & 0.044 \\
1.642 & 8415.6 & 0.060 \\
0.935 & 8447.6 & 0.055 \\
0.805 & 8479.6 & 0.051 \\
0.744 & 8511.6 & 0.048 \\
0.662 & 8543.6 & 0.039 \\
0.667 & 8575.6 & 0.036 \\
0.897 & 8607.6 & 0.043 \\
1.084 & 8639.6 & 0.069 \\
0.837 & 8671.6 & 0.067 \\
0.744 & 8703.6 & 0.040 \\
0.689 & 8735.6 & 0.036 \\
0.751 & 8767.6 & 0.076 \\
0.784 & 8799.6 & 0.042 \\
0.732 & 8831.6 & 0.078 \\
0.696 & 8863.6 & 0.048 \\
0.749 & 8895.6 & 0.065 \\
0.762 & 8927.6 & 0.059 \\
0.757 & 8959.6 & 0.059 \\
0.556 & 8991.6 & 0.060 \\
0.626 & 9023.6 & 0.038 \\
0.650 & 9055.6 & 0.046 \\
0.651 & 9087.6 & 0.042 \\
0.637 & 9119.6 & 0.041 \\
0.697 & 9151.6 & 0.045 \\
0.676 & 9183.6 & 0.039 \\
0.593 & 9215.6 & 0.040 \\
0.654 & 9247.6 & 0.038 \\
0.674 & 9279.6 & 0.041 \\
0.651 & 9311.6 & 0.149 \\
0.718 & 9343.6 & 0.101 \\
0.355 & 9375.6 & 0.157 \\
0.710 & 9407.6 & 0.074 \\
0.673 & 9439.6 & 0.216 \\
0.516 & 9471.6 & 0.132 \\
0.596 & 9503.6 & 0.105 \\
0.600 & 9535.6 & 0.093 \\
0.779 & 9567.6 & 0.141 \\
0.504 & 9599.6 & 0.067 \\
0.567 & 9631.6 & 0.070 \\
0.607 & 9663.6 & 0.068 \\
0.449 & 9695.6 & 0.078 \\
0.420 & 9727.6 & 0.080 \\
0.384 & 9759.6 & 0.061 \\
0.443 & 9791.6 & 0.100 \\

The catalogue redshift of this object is 0.284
